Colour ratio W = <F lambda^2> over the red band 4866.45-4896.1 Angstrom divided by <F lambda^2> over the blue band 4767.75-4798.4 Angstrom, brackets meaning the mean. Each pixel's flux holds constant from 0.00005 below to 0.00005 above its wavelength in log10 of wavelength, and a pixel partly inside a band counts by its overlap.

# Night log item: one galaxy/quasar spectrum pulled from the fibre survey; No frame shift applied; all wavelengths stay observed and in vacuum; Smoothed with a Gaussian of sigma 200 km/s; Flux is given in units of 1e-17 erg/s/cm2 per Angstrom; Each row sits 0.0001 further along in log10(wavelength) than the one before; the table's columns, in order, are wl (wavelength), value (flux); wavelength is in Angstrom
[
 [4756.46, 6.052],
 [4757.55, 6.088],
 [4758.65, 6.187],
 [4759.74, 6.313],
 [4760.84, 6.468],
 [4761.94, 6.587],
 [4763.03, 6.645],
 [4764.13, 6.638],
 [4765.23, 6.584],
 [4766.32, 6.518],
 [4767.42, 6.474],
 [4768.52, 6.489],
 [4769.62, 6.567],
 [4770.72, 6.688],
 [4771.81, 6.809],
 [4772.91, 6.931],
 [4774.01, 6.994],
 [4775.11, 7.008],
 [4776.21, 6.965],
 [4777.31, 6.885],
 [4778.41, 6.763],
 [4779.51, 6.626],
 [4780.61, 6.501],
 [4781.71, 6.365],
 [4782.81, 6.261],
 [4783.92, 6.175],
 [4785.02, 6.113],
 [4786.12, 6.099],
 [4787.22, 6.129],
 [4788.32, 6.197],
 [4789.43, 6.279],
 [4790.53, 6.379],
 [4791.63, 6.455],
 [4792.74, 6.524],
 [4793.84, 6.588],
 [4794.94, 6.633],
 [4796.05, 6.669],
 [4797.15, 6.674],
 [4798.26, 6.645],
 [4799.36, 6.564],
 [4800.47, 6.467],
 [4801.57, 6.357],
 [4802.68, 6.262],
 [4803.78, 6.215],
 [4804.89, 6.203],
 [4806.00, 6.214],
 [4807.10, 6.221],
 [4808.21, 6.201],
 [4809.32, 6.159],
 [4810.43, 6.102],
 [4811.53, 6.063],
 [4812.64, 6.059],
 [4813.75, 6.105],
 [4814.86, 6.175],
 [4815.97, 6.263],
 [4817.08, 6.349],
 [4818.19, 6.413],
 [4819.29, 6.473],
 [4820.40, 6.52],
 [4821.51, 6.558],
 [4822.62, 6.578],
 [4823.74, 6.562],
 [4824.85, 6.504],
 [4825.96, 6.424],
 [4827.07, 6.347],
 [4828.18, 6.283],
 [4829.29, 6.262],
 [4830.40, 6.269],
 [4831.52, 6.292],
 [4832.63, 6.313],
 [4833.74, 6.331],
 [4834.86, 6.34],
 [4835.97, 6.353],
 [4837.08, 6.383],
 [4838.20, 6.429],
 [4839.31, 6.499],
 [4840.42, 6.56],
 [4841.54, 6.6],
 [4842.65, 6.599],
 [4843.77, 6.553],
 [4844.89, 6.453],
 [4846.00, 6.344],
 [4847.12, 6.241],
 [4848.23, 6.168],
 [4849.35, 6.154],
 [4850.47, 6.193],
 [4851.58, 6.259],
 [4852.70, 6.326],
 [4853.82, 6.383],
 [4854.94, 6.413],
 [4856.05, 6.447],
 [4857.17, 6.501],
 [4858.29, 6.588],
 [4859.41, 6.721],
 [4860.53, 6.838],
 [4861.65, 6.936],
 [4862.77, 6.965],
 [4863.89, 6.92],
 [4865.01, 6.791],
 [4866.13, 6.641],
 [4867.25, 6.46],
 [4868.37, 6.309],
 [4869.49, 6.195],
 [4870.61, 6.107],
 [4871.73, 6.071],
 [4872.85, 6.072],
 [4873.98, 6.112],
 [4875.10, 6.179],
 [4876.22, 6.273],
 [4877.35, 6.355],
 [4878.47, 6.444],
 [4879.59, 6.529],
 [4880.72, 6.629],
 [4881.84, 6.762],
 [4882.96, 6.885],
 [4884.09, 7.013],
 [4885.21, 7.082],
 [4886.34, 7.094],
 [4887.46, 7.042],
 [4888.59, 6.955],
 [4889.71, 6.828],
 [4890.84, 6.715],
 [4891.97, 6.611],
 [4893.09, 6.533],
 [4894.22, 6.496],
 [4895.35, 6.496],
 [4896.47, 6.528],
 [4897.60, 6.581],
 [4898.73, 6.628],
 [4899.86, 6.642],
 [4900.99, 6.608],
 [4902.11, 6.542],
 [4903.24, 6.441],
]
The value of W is 1.04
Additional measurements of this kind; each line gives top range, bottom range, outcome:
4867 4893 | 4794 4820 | 1.07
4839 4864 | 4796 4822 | 1.05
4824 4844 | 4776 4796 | 1.02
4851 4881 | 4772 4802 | 1.02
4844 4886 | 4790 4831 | 1.04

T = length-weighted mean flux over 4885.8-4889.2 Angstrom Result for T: 7.04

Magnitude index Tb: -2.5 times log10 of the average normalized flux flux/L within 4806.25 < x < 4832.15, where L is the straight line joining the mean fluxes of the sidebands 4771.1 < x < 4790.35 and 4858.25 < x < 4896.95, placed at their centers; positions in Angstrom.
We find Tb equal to 0.04 mag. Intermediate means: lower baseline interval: 6.53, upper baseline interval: 6.61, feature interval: 6.31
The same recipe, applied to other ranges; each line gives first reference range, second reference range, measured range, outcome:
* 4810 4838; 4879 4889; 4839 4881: 0.04 mag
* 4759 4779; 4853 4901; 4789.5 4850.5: 0.04 mag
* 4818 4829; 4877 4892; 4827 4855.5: 0.03 mag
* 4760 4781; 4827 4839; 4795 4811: 0.02 mag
